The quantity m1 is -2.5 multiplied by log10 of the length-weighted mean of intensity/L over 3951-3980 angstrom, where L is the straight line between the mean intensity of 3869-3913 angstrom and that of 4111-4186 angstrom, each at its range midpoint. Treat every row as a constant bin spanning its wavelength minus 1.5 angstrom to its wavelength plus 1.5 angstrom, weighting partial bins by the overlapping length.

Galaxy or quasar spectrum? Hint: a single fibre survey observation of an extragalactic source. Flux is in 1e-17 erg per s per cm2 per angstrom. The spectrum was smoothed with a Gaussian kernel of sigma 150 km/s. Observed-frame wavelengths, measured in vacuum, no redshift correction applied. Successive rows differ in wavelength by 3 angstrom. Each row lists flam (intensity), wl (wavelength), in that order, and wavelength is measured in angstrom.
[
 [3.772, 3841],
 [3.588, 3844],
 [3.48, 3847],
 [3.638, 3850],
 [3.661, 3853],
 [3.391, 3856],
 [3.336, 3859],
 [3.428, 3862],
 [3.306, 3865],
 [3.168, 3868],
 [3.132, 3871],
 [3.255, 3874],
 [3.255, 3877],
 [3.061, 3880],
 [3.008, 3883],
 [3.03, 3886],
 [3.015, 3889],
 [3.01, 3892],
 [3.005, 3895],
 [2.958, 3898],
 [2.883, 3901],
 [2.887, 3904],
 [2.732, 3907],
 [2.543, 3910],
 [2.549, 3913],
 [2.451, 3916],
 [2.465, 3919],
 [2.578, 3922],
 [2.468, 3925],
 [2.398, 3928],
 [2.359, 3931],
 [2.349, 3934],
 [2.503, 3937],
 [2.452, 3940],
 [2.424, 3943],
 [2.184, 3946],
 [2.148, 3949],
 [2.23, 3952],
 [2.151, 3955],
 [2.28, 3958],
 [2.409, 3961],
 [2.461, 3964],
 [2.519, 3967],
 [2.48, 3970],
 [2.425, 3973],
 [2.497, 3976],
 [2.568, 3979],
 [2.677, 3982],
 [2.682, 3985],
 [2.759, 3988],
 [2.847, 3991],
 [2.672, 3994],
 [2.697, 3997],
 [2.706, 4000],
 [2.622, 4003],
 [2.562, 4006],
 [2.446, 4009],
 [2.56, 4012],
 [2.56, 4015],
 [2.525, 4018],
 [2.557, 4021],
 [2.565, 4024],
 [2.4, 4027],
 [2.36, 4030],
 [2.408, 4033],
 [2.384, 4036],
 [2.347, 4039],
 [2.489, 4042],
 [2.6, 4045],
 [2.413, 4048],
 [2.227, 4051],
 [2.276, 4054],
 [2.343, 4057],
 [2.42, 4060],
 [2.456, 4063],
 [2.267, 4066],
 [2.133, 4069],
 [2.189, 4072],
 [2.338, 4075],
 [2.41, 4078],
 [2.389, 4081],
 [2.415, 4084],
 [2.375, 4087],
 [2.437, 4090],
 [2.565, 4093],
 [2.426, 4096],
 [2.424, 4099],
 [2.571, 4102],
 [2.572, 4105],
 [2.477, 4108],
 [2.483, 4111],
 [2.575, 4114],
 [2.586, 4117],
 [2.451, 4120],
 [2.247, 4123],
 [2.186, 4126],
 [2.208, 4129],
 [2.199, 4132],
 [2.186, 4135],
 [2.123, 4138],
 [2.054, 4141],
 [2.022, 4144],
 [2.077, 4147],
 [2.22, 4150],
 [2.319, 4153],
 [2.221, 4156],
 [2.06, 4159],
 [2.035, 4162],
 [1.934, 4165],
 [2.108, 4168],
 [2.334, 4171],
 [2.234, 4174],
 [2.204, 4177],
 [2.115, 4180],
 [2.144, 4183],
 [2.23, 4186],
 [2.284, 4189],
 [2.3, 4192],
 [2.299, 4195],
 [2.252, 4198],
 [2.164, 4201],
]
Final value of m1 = 0.15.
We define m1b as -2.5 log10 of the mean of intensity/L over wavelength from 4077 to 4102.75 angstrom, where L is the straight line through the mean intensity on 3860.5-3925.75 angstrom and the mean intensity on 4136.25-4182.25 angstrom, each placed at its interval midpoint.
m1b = -0.05 mag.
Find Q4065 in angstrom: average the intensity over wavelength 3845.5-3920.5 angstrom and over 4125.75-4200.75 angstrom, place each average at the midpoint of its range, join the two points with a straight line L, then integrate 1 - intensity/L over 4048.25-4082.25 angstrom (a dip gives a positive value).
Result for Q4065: 2.3 angstrom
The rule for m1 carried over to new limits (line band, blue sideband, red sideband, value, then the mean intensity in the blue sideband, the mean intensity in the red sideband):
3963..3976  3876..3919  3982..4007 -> 0.110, 2.87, 2.7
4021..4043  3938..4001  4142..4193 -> -0.020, 2.49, 2.16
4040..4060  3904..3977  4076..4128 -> 0.021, 2.43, 2.44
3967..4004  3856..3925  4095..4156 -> 0.026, 2.96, 2.32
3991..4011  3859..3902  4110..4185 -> 0.031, 3.12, 2.21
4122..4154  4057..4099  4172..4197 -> 0.062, 2.37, 2.23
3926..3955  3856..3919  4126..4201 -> 0.214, 3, 2.17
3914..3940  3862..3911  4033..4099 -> 0.178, 3.03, 2.38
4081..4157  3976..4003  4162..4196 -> 0.005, 2.69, 2.19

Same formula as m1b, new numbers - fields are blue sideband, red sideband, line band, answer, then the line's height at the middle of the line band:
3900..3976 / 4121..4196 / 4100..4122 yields -0.13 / 2.23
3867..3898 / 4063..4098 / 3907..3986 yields 0.17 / 2.85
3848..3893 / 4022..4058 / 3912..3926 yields 0.20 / 3.01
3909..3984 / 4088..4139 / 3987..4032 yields -0.07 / 2.41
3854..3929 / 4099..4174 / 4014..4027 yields 0.02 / 2.58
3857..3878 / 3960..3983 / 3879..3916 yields 0.07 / 3.05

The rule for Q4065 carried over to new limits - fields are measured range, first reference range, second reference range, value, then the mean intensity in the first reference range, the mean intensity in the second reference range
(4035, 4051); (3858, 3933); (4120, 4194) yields 0.4 angstrom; 2.88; 2.18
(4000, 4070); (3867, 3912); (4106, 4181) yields 3.2 angstrom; 2.99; 2.23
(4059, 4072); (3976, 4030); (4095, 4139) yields 1.0 angstrom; 2.6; 2.38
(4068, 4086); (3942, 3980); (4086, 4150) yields 0.2 angstrom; 2.36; 2.34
